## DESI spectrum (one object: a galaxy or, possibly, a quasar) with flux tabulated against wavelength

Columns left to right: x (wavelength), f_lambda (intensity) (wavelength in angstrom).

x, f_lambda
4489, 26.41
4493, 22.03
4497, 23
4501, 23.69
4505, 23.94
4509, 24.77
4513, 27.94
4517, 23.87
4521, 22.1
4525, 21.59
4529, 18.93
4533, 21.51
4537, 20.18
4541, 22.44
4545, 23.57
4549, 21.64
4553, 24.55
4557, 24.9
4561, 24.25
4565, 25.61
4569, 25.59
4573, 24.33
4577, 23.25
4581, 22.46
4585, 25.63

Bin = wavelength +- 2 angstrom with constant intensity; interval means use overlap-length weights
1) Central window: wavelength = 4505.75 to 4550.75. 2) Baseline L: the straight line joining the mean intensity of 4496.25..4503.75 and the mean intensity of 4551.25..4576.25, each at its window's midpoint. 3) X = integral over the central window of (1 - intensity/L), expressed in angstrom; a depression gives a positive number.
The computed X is 2.6 angstrom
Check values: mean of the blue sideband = 23.5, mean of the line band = 22.6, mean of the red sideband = 24.8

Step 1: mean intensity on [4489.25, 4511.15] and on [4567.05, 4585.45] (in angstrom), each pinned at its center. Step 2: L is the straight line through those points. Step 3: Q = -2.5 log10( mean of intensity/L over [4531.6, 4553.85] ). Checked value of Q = 0.08 mag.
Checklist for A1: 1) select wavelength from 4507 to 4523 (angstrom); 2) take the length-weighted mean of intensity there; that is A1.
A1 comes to 24.7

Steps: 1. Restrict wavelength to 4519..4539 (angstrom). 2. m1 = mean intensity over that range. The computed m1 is 20.9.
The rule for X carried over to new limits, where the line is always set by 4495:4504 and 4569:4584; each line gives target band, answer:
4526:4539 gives 1.8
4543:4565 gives -0.2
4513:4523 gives -0.2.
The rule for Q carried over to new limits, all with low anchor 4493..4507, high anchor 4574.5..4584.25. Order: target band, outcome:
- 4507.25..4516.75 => -0.12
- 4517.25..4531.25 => 0.10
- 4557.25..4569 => -0.08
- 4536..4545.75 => 0.06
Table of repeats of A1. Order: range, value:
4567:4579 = 24.4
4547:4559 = 23.7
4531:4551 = 21.9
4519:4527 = 21.8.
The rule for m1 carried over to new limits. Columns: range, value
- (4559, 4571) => 25.2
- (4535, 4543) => 21.3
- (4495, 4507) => 23.5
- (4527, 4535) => 20.2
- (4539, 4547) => 23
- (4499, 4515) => 25.1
